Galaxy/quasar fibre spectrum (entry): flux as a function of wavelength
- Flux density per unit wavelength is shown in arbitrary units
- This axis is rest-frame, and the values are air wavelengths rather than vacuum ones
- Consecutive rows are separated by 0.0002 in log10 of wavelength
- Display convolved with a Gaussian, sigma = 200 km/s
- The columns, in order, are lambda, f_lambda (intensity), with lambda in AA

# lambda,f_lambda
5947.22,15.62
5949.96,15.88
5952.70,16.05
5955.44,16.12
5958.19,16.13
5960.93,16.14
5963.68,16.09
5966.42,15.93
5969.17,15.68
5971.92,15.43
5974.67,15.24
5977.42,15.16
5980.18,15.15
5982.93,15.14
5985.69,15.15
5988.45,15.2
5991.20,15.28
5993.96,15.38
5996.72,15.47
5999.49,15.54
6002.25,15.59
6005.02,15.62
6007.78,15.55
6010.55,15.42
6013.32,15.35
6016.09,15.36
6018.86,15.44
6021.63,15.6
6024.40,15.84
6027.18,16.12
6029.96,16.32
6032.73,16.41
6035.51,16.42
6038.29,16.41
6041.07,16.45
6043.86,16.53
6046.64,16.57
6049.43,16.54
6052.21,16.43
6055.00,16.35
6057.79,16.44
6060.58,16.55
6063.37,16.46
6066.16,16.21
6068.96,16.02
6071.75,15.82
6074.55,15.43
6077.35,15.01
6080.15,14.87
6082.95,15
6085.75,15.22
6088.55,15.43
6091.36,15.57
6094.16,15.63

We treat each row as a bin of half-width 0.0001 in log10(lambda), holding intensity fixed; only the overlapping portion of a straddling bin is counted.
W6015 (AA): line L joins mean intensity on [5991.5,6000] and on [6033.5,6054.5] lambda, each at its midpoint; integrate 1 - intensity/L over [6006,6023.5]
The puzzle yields 0.4 AA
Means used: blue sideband 15.4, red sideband 16.5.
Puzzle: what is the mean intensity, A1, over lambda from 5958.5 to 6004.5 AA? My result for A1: 15.5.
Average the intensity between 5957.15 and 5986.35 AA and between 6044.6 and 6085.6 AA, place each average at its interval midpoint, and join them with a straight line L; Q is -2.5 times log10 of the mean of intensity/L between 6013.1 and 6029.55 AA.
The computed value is 0.01 mag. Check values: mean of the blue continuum 15.6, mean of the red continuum 16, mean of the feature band 15.7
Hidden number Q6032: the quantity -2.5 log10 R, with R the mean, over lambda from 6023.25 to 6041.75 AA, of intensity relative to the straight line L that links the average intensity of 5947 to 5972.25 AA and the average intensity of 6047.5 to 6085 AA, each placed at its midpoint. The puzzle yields -0.02 mag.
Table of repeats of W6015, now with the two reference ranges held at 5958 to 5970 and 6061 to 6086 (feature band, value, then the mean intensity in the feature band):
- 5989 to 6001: 0.4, 15.4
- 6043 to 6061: -0.9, 16.5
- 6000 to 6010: 0.2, 15.6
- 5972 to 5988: 0.8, 15.2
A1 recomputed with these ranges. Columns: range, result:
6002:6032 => 15.7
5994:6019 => 15.5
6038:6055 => 16.5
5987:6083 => 15.9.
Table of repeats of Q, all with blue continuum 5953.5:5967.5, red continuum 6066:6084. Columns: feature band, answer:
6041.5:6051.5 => -0.06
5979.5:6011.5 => 0.04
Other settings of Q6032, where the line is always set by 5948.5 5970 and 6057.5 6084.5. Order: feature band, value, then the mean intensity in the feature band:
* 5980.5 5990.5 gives 0.05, 15.2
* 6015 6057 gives -0.02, 16.2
